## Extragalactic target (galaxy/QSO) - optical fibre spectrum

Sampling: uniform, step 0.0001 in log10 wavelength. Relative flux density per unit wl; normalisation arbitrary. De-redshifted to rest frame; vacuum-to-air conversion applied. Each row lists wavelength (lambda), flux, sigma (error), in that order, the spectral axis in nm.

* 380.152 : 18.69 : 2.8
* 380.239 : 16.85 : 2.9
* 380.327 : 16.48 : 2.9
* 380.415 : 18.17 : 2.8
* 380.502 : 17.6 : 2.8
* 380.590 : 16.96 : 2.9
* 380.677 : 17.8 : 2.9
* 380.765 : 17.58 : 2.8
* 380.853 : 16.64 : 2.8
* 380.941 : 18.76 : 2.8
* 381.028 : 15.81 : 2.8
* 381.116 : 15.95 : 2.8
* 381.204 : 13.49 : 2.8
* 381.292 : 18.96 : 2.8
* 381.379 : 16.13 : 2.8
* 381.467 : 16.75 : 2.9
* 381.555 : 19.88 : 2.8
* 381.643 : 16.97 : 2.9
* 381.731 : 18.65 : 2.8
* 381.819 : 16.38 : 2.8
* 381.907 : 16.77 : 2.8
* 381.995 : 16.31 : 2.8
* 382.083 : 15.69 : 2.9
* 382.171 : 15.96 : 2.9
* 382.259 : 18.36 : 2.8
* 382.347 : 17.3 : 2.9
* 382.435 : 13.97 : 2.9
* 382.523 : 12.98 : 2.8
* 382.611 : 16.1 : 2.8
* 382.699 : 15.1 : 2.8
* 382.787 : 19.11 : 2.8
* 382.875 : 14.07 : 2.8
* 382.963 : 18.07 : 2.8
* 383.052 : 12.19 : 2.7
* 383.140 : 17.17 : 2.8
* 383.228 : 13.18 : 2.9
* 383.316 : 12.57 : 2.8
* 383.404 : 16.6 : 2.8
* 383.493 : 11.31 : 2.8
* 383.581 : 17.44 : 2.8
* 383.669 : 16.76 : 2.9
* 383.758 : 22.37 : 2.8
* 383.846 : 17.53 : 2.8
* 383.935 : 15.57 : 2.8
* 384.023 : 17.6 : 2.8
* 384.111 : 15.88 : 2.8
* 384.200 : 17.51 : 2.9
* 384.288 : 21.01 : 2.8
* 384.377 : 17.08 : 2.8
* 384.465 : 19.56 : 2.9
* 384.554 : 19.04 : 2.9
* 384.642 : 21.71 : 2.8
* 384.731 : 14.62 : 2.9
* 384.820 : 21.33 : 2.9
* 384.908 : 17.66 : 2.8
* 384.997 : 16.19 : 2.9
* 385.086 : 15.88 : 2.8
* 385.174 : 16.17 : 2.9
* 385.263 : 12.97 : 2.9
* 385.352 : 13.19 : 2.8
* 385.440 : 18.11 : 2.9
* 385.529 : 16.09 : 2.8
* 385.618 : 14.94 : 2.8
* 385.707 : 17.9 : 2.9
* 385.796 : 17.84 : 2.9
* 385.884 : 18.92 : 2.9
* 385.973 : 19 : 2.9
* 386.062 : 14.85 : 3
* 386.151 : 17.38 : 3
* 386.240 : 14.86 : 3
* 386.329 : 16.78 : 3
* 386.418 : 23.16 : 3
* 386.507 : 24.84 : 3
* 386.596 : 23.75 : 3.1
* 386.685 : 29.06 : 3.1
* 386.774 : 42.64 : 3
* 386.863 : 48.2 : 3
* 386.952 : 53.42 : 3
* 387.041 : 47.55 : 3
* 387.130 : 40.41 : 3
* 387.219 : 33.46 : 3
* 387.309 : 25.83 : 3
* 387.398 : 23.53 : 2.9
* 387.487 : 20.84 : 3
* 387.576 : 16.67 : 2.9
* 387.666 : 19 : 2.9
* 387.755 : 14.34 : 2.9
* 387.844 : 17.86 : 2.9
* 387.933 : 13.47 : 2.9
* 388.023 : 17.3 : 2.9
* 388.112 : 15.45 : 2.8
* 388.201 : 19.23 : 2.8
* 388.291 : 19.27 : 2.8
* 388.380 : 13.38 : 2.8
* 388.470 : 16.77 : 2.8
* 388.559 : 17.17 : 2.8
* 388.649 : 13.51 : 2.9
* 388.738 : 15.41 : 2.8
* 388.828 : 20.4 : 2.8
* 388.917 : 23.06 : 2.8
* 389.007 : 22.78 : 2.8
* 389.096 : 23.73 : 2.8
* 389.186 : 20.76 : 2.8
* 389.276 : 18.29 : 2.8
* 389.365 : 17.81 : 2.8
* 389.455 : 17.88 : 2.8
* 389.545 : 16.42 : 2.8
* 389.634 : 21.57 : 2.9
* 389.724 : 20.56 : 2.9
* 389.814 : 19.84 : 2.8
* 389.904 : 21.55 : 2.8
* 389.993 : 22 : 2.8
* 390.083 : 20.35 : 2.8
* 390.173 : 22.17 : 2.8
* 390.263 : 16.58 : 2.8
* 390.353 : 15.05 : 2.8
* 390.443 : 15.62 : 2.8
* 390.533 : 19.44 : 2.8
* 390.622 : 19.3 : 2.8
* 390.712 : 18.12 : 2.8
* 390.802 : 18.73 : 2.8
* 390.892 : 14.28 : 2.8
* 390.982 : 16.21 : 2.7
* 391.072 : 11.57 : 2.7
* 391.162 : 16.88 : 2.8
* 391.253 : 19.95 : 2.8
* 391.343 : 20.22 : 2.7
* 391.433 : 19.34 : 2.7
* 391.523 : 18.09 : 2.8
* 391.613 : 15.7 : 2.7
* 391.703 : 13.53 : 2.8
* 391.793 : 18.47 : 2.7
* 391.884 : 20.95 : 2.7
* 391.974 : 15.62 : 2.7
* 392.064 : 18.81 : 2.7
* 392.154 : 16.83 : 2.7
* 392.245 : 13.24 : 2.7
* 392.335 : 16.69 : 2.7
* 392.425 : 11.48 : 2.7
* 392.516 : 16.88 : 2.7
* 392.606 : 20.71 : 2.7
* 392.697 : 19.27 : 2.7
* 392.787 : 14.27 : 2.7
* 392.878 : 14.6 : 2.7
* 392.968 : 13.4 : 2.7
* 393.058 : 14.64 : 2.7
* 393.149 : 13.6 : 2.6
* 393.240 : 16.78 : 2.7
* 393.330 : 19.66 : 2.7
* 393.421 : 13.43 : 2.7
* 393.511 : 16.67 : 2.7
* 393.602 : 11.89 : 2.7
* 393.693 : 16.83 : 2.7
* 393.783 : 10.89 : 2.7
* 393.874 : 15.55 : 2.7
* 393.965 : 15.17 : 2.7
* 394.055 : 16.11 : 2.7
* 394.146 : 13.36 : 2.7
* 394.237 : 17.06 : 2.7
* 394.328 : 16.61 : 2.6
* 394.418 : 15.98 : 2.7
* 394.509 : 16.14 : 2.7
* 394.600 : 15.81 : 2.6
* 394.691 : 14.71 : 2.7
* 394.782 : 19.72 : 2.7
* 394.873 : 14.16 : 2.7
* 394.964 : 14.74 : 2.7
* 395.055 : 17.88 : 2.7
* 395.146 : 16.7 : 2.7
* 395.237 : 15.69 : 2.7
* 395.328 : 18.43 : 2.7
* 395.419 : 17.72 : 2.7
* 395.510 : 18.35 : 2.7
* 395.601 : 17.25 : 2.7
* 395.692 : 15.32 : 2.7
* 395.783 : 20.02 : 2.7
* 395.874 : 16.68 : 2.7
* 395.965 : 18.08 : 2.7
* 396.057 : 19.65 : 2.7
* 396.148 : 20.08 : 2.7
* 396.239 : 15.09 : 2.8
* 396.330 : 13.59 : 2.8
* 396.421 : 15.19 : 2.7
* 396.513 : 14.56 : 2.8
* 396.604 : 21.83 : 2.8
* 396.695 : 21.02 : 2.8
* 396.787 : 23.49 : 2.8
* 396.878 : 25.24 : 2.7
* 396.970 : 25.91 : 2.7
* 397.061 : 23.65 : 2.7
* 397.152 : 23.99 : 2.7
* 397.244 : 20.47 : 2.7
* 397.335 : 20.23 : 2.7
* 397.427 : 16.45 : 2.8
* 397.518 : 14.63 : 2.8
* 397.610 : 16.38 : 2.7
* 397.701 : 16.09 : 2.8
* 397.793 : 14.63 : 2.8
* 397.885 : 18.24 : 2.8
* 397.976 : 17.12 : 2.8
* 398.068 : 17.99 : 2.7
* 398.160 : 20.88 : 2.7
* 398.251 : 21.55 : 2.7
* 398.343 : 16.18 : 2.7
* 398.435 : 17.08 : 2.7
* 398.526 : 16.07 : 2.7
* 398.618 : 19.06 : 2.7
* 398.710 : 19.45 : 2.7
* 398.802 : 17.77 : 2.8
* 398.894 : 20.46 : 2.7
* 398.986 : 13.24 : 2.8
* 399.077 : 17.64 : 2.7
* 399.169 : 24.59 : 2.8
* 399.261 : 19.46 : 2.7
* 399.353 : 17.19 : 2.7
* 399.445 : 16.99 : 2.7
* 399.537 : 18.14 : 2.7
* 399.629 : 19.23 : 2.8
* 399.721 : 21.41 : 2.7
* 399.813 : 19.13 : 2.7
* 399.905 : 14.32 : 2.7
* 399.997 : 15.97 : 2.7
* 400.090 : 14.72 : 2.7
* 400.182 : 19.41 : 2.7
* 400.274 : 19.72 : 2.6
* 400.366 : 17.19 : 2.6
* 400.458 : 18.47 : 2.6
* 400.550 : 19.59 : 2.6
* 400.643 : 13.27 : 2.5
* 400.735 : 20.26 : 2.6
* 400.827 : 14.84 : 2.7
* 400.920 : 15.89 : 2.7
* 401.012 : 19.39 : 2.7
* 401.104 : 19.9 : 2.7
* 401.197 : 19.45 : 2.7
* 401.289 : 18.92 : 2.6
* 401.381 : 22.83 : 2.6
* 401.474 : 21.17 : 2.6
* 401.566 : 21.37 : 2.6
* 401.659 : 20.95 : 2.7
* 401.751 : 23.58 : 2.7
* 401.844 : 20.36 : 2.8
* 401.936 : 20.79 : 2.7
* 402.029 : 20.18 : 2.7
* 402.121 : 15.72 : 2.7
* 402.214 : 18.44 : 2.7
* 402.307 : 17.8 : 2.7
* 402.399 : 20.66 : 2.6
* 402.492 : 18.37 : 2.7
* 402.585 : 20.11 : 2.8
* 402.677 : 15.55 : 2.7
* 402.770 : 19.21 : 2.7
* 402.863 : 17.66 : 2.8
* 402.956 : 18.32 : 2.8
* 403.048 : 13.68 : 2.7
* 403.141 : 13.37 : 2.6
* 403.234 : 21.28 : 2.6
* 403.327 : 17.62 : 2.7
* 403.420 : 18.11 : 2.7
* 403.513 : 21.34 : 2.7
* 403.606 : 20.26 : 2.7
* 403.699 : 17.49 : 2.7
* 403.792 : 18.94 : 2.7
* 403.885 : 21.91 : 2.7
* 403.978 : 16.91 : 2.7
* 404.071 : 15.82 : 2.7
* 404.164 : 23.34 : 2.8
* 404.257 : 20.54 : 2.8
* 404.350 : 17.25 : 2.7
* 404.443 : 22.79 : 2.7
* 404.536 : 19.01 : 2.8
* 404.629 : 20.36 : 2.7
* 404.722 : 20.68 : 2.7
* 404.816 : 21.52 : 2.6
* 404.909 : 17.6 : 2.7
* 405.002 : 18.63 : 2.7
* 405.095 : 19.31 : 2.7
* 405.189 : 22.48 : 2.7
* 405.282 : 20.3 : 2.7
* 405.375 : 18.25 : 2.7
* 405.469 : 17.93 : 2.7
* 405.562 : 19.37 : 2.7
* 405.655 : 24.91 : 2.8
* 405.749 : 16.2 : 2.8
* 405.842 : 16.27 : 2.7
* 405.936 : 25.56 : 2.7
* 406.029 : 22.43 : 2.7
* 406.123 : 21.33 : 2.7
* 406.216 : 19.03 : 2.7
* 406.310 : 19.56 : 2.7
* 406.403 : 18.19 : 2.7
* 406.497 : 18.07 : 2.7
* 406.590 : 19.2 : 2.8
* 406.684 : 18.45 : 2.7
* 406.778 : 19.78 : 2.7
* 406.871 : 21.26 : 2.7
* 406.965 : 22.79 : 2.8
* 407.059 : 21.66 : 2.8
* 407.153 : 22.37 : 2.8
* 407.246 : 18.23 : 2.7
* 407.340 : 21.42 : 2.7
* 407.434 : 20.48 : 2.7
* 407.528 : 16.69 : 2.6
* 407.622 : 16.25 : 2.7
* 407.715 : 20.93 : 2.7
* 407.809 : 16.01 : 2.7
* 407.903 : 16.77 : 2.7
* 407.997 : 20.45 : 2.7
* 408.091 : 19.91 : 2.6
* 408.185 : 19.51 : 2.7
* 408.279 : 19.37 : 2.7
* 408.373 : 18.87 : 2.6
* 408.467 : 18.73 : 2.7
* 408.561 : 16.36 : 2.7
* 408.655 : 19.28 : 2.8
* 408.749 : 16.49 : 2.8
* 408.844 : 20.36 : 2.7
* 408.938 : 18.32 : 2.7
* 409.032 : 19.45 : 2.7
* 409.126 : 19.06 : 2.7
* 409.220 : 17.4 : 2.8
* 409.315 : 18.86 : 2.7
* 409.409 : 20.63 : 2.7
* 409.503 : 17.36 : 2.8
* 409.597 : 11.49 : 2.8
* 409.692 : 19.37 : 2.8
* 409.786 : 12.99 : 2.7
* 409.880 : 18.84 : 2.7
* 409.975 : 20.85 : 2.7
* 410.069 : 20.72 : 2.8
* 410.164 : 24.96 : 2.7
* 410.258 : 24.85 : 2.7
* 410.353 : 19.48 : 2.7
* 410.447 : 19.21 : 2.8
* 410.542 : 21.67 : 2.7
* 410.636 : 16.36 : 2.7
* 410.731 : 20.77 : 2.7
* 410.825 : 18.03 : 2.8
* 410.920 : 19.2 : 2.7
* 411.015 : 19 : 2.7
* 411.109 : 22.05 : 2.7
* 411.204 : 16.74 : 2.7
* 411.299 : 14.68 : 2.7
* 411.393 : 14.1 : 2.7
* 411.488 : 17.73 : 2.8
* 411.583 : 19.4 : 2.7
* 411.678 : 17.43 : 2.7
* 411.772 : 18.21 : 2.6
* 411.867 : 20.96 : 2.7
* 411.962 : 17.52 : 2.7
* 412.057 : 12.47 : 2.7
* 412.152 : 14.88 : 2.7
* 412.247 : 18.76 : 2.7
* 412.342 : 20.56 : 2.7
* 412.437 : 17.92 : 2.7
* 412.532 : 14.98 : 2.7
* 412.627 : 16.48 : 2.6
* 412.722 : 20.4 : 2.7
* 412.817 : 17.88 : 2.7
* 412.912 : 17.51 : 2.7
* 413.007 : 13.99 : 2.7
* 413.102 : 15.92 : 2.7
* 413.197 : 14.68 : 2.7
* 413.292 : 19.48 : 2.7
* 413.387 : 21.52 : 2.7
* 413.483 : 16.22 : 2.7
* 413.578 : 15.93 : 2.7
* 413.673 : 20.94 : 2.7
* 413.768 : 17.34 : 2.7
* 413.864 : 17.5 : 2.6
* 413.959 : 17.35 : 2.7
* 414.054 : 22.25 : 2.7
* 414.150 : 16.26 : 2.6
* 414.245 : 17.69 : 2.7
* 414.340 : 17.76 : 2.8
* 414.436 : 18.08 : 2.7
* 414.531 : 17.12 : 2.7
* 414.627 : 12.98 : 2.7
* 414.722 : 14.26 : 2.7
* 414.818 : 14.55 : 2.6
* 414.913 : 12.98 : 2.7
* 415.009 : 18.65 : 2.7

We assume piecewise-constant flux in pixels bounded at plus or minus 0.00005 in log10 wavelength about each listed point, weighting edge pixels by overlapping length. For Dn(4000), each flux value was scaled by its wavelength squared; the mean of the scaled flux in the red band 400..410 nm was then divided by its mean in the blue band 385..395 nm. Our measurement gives 1.09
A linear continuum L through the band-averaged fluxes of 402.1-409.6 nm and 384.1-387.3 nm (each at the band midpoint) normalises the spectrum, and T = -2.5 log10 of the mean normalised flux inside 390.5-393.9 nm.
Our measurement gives 0.30 mag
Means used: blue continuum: 22.7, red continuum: 19.1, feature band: 16.4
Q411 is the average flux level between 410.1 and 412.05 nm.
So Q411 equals 19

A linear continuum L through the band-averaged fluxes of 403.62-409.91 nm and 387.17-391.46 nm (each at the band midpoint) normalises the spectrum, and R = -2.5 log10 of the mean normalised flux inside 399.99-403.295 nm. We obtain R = 0.030 mag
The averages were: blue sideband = 18.8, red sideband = 19.2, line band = 18.6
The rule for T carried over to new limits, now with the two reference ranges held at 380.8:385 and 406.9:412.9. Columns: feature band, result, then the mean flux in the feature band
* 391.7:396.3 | 0.08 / 16.3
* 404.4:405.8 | -0.09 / 19.9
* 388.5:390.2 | -0.14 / 19.7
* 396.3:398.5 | -0.07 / 19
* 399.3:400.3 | 0.01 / 17.8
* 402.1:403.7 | 0.00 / 18.1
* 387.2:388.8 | -0.07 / 18.2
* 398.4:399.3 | -0.04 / 18.5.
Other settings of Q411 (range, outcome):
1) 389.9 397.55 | 17.3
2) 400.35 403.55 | 18.7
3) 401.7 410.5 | 19.3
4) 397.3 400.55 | 17.9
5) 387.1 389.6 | 19.7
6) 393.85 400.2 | 17.9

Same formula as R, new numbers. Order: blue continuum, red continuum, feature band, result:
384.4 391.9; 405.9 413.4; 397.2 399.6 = 0.086 mag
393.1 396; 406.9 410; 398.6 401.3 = -0.062 mag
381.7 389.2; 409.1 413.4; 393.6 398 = 0.088 mag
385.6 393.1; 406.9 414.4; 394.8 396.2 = 0.126 mag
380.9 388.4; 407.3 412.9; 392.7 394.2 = 0.261 mag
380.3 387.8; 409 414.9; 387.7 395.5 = 0.114 mag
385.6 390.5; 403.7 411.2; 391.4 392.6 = 0.263 mag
